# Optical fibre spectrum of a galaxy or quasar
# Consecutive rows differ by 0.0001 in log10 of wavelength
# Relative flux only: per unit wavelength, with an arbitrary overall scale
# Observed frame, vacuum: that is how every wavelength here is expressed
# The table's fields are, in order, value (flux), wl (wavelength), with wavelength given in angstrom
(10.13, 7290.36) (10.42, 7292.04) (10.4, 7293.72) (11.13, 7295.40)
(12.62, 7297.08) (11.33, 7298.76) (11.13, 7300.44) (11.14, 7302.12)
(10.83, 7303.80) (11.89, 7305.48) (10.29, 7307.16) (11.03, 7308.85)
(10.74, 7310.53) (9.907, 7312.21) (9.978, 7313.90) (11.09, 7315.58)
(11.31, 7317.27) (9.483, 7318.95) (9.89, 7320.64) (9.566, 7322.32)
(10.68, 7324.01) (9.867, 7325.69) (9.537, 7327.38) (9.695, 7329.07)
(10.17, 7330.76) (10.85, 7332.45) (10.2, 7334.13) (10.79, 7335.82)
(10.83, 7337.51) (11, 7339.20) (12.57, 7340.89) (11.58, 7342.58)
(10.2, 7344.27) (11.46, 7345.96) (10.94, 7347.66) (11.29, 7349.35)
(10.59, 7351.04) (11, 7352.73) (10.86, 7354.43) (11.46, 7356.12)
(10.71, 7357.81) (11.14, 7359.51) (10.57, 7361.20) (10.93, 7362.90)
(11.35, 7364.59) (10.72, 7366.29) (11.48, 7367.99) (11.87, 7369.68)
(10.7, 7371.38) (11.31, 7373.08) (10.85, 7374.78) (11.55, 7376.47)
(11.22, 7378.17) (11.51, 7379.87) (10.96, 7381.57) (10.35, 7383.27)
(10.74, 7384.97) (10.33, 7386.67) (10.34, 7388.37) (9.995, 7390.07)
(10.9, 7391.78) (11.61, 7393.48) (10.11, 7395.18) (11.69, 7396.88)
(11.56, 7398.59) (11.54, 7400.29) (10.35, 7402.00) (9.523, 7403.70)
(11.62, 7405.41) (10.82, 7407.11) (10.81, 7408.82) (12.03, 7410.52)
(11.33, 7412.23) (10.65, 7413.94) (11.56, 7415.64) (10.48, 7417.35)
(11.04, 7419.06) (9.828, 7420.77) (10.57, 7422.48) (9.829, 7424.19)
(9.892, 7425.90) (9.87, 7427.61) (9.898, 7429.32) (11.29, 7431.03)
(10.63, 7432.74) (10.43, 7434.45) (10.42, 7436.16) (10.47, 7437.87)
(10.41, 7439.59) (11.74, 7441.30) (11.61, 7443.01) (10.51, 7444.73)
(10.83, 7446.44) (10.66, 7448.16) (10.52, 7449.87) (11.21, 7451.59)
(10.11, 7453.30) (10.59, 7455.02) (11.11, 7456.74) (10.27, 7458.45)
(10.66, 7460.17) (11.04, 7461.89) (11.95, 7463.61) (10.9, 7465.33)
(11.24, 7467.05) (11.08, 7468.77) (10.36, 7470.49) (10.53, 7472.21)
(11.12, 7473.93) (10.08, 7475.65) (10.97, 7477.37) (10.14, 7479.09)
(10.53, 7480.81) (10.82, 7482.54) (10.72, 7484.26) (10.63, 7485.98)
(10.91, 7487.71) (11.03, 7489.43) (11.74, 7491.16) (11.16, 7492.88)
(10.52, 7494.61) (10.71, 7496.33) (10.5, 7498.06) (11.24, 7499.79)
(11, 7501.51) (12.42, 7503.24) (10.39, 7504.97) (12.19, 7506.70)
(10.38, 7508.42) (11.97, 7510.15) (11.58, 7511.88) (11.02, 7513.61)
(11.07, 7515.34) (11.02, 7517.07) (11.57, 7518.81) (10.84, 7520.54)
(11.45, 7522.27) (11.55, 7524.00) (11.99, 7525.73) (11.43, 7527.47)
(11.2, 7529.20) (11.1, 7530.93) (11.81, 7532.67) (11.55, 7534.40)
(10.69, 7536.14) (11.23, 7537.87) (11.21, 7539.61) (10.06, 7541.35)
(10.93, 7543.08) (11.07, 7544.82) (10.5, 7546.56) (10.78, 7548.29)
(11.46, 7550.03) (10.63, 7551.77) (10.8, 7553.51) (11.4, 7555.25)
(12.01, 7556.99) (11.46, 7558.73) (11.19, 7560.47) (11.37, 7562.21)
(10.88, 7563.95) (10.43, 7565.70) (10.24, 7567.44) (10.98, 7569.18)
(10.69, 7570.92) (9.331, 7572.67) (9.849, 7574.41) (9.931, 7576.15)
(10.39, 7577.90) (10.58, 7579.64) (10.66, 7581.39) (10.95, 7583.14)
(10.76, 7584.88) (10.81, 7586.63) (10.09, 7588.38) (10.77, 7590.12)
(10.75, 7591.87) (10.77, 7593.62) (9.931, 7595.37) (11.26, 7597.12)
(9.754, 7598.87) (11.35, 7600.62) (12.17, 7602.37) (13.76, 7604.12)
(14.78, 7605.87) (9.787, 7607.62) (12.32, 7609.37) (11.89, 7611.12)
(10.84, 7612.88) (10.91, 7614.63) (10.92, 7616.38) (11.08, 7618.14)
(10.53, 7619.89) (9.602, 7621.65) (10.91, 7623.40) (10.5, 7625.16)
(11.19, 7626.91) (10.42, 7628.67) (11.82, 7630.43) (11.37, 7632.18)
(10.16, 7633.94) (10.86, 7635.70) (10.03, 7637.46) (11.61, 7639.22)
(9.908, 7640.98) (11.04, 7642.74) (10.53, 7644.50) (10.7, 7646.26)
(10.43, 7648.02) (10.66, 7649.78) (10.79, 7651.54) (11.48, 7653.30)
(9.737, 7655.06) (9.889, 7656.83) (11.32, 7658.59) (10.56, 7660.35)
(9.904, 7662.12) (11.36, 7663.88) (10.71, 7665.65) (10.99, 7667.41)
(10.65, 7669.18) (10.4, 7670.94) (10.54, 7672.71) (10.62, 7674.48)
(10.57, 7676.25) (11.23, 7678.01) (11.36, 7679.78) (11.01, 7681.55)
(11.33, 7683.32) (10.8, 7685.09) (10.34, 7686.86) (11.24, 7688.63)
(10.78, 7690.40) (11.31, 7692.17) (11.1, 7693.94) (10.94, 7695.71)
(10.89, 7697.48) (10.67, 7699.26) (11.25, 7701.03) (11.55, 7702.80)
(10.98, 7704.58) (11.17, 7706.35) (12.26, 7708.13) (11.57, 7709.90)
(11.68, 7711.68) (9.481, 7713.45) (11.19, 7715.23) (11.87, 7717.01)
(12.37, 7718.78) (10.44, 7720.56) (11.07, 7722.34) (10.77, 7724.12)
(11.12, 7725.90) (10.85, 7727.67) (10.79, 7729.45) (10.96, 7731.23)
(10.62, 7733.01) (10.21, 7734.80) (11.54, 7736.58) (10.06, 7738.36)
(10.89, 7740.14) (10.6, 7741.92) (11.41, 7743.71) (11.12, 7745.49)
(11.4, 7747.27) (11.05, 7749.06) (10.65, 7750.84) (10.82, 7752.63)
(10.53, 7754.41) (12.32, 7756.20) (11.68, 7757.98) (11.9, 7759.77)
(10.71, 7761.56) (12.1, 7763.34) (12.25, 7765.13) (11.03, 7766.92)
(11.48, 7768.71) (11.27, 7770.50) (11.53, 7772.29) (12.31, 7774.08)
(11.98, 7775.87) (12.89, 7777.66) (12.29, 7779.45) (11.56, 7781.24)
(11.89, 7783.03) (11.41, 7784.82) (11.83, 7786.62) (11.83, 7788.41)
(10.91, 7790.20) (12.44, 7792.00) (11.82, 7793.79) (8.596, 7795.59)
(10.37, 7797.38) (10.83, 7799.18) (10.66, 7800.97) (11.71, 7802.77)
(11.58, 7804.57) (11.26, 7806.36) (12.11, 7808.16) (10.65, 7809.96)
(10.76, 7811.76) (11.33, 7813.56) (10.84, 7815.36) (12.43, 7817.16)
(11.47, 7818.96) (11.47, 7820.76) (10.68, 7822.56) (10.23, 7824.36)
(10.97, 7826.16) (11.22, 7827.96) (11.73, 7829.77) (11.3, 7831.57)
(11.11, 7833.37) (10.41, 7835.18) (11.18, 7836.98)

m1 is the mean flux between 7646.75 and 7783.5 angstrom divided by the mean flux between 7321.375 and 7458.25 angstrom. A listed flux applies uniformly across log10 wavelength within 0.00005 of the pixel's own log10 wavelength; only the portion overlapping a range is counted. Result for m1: 1.03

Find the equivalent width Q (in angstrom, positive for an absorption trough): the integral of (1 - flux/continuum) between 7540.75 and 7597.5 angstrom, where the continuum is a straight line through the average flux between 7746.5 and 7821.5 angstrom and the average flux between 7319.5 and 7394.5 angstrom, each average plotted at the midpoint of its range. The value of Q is 2.1 angstrom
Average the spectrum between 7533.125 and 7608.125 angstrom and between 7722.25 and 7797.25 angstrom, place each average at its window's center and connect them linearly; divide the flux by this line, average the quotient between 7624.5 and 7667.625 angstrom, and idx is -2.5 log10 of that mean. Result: 0.04 mag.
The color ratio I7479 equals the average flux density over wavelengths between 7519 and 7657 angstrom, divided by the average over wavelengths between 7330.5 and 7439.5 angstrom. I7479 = 1.01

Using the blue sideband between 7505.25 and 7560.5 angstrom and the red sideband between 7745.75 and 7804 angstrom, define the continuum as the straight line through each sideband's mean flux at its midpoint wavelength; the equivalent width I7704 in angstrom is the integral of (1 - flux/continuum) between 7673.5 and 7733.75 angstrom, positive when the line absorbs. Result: 1.6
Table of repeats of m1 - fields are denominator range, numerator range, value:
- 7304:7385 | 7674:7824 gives 1.04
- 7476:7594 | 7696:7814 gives 1.03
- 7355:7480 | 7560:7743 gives 1.01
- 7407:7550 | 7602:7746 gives 1.01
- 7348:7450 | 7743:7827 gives 1.05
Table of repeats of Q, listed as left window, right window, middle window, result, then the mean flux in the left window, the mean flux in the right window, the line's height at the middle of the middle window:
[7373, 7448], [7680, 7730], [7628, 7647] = 0.5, 10.8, 11.1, 11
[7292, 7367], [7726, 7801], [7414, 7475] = 1.2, 10.8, 11.3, 10.9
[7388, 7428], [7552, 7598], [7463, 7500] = -0.4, 10.8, 10.7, 10.7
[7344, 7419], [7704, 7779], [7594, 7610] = -0.7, 11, 11.3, 11.2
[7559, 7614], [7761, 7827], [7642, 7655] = 0.4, 11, 11.4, 11.1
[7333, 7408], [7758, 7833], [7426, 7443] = 0.7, 11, 11.4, 11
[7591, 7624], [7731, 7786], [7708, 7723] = 0.1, 11.2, 11.4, 11.3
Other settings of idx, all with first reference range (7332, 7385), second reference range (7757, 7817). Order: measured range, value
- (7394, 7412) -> 0.007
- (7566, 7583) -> 0.094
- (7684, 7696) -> 0.042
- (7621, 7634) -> 0.049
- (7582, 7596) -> 0.065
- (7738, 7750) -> 0.043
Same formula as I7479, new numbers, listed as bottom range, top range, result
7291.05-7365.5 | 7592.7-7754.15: 1.02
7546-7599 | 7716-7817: 1.05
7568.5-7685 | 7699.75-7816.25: 1.04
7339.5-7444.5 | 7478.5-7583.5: 1.01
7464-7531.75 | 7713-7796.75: 1.02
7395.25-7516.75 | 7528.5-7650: 1.01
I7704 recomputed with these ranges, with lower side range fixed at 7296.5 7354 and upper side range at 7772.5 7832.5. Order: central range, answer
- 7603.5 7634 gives -0.4 angstrom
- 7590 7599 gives 0.4 angstrom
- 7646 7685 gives 1.6 angstrom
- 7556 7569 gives 0.0 angstrom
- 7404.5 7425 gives 0.0 angstrom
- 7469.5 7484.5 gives 0.5 angstrom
